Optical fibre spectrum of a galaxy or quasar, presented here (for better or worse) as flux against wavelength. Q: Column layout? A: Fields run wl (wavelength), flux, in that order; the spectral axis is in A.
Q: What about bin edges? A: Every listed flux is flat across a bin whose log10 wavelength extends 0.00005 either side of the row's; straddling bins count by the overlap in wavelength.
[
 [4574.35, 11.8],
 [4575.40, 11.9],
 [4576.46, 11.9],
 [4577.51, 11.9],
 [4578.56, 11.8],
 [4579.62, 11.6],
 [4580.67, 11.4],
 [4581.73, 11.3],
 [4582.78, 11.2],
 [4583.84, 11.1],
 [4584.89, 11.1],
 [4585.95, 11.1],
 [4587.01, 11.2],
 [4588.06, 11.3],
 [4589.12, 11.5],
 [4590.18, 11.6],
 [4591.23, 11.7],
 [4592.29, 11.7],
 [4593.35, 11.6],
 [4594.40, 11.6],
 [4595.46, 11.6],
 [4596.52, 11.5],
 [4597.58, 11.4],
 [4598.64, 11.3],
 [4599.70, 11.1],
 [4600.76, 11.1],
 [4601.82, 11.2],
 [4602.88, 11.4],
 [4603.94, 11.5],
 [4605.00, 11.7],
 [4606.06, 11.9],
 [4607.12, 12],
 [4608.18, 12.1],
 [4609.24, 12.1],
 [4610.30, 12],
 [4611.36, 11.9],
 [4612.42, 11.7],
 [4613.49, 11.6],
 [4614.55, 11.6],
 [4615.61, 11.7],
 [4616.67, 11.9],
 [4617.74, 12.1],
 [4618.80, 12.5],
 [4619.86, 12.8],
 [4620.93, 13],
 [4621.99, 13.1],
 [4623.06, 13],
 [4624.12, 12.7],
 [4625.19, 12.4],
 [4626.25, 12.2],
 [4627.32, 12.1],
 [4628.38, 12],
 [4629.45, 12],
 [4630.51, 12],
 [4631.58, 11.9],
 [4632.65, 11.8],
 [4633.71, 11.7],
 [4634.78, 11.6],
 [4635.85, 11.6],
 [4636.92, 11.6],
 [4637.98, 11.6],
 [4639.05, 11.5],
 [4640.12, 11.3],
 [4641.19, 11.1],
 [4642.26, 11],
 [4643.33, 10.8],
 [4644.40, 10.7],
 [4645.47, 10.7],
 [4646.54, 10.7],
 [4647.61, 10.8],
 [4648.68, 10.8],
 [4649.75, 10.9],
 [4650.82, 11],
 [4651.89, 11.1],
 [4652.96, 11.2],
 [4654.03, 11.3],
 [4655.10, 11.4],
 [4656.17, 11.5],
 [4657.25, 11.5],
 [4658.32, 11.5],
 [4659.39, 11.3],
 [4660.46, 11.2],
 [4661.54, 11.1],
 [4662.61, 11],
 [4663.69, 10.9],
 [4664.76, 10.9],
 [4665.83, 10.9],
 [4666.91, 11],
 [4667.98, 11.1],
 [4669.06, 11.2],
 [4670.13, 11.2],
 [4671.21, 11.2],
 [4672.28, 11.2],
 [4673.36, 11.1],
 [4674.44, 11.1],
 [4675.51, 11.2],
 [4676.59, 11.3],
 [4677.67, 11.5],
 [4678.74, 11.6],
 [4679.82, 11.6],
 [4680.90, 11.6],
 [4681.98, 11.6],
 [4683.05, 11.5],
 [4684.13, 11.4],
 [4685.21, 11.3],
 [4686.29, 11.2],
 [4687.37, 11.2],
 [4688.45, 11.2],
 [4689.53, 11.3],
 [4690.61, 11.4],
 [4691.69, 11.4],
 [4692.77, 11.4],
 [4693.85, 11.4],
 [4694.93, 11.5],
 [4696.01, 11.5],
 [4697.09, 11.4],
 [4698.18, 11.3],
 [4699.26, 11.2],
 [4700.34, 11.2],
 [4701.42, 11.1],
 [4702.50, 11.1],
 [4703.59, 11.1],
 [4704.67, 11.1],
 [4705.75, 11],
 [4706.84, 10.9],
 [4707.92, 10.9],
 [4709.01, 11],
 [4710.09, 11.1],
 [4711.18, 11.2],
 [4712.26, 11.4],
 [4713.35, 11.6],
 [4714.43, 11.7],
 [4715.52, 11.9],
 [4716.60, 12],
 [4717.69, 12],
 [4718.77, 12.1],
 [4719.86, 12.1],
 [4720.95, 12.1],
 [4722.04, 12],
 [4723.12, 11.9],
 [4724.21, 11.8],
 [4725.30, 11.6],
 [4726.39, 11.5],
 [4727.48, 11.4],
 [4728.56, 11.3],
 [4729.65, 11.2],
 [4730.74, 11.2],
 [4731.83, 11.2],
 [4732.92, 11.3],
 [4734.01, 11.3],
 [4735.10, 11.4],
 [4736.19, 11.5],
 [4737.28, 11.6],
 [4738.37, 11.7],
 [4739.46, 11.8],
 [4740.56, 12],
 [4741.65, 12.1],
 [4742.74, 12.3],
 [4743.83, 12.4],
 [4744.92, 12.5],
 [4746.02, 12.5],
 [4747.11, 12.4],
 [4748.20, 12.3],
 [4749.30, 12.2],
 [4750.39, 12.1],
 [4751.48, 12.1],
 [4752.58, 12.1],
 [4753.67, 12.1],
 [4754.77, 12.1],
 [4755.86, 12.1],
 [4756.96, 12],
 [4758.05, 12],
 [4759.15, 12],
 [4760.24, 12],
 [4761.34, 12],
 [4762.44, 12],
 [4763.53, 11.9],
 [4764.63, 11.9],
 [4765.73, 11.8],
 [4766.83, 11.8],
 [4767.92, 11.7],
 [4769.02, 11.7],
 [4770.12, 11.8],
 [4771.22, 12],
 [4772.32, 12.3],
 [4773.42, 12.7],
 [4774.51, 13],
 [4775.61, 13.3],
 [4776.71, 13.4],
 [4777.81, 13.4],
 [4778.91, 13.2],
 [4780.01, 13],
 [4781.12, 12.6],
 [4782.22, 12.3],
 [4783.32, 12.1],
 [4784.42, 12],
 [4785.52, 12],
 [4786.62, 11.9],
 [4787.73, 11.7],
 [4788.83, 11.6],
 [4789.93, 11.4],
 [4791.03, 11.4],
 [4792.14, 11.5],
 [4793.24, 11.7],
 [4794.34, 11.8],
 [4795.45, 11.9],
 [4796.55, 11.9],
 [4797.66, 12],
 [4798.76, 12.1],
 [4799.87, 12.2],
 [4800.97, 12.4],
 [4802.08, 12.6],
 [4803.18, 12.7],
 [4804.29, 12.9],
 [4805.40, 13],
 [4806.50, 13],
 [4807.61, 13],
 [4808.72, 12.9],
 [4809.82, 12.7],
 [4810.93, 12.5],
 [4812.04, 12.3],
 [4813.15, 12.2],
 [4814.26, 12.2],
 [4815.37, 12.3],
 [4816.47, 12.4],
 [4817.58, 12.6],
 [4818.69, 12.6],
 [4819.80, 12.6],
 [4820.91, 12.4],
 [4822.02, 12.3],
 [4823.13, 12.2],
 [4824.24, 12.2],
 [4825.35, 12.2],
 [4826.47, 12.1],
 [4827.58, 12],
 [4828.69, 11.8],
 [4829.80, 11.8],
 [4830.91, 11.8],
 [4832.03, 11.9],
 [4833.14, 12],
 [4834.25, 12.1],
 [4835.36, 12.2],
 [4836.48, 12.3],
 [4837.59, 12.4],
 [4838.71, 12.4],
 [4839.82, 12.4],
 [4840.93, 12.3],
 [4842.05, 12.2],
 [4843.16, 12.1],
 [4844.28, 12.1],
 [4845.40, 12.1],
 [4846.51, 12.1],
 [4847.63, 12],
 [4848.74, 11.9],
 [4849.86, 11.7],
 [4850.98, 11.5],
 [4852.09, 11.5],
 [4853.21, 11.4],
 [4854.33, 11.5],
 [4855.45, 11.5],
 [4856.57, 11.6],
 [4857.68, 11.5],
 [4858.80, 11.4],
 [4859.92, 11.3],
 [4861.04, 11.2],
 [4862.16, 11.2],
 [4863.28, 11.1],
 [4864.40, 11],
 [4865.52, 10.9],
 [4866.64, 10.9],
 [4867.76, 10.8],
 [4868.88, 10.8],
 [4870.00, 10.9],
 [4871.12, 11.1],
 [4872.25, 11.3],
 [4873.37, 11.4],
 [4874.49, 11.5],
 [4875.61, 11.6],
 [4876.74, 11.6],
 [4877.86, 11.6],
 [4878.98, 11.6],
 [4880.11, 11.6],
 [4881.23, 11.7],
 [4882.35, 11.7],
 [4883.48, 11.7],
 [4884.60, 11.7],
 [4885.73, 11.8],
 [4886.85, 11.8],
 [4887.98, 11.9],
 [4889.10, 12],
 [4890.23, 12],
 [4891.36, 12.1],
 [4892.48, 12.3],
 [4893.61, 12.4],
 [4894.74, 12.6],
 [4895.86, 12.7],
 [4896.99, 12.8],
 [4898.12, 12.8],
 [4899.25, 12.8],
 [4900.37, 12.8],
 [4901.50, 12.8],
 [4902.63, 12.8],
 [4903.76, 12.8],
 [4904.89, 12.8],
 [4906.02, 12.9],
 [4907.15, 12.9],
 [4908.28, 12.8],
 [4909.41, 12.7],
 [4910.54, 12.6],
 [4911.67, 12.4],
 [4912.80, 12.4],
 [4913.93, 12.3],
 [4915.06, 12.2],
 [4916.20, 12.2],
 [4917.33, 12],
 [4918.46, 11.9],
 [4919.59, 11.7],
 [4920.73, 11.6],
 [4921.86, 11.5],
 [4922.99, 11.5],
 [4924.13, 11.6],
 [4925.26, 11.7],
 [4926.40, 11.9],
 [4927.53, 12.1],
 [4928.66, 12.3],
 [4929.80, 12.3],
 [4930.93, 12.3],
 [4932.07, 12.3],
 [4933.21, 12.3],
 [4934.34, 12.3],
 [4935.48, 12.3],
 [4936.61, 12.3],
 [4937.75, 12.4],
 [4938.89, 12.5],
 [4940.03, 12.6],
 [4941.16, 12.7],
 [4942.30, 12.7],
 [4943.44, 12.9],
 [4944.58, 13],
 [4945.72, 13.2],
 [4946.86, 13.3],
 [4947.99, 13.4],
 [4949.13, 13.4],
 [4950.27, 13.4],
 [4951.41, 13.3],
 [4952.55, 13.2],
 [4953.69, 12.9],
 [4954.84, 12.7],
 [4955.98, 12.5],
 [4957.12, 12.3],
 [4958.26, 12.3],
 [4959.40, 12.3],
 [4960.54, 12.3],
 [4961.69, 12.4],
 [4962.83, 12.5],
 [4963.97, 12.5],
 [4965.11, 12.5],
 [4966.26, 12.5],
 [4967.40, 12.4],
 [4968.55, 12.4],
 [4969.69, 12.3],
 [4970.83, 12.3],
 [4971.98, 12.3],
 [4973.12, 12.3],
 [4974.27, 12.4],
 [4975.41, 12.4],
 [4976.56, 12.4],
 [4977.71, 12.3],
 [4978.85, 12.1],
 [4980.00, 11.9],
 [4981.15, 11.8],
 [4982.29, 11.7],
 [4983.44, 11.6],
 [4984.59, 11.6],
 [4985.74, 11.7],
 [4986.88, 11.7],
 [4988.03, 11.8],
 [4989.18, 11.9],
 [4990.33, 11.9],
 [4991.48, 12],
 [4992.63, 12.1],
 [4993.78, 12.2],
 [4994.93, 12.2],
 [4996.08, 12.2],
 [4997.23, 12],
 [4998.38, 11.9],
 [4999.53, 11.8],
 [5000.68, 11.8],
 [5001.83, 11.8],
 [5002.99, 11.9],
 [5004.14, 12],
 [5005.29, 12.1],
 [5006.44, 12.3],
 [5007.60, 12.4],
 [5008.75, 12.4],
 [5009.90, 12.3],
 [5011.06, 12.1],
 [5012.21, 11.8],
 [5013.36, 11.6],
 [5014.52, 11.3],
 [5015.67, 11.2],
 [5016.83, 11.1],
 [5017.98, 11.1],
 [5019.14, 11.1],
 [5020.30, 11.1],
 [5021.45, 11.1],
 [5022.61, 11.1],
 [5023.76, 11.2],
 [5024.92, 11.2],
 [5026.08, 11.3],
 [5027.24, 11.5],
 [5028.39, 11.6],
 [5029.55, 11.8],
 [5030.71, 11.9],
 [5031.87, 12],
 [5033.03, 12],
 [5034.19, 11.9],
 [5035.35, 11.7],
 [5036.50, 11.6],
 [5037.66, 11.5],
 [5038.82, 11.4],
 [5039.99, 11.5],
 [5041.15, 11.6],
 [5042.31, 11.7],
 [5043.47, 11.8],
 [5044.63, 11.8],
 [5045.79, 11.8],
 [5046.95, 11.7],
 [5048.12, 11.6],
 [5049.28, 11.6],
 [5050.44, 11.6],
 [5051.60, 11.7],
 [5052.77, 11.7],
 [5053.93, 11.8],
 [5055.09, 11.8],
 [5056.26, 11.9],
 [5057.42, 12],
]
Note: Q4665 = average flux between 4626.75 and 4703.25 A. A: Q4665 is 11.3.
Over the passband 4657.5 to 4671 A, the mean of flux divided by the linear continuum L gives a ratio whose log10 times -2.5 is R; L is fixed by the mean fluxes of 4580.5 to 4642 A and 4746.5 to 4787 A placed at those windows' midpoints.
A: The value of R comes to 0.08 mag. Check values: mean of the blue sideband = 11.7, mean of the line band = 11.1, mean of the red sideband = 12.3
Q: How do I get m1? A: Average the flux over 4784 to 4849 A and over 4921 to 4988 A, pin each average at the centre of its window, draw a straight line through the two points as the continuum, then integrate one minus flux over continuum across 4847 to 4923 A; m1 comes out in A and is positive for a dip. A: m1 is 2.5 A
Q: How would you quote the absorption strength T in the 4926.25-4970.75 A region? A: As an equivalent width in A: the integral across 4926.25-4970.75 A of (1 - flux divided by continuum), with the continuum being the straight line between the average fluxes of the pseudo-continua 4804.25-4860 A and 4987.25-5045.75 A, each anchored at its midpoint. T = -2.68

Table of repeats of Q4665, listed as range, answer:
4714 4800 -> 12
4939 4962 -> 12.8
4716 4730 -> 11.8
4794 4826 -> 12.4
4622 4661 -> 11.5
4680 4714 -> 11.3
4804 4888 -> 11.9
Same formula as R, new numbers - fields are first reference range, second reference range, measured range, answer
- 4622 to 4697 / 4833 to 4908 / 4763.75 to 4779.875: -0.07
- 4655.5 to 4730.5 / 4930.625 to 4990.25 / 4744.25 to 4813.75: -0.05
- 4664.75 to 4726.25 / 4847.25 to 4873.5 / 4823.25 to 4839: -0.07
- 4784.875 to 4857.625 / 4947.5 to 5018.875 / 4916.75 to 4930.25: 0.03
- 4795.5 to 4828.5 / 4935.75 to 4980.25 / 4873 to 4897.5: 0.05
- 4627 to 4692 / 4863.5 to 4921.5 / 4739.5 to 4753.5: -0.06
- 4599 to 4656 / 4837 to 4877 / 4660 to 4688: 0.04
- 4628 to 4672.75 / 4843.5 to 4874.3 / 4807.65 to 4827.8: -0.09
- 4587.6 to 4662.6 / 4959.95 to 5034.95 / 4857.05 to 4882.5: 0.05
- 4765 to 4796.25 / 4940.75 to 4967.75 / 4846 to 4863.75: 0.08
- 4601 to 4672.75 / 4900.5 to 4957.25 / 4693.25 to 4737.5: 0.04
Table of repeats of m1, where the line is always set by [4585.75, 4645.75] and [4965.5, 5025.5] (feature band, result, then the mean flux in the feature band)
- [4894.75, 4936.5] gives -1.71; 12.3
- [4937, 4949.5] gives -1.09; 12.9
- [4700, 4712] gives 0.71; 11.1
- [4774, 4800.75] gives -0.96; 12.2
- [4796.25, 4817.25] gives -1.22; 12.5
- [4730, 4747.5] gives -0.04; 11.8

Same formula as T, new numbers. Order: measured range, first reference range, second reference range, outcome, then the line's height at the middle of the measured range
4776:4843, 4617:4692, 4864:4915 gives -2.56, 11.8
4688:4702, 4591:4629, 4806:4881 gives 0.67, 11.9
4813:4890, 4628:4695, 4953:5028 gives -0.69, 11.7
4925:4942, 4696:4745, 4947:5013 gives -0.24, 12.1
